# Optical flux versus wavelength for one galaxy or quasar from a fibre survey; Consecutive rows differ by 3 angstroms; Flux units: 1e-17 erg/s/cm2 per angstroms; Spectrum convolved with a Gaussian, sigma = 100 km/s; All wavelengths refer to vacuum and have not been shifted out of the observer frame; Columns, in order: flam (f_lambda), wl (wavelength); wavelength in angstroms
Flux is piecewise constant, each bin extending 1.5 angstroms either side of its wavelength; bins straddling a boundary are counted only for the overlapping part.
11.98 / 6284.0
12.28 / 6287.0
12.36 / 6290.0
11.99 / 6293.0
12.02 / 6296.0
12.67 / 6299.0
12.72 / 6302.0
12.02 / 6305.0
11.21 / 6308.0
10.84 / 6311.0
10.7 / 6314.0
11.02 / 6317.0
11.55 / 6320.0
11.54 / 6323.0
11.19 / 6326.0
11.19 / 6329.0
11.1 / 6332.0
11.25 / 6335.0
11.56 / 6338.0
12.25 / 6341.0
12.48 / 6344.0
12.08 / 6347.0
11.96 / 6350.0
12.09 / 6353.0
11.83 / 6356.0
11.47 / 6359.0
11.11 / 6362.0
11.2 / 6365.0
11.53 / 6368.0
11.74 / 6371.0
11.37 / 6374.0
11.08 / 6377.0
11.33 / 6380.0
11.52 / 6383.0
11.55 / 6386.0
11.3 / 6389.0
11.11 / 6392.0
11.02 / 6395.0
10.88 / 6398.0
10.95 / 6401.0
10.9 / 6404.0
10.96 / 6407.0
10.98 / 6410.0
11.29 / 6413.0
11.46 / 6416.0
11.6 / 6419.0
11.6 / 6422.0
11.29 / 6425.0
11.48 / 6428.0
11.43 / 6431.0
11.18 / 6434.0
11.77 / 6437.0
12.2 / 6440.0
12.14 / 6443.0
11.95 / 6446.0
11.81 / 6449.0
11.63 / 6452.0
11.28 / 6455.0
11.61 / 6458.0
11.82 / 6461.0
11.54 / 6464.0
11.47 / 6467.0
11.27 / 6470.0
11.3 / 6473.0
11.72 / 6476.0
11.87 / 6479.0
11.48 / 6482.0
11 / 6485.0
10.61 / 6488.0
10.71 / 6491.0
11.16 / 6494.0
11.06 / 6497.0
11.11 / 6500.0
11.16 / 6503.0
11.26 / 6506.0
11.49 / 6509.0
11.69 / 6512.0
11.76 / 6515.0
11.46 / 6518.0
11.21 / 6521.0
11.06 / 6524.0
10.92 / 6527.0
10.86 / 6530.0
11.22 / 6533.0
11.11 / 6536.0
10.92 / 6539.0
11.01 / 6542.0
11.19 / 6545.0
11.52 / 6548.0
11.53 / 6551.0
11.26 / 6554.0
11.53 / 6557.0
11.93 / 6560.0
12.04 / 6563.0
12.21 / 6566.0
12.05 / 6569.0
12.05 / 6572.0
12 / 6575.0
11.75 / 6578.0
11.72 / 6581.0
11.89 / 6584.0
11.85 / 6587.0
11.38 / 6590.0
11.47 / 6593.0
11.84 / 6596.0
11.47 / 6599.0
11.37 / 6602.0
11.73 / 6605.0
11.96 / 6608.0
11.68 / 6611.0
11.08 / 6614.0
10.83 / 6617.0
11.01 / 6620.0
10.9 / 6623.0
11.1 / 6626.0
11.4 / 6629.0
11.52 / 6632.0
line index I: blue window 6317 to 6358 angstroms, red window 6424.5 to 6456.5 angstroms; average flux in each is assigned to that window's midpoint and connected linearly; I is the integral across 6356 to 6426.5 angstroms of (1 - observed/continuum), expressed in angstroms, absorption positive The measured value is 2.3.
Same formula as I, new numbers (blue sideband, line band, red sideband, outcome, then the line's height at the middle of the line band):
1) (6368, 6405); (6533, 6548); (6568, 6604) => 0.6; 11.6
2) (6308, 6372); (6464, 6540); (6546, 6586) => 3.1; 11.7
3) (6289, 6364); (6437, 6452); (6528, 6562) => -0.6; 11.5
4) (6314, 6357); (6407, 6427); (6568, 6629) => 0.4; 11.6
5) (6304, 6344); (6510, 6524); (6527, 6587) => 0.1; 11.5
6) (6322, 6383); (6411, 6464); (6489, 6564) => -0.9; 11.4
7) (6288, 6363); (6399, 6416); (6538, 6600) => 0.9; 11.7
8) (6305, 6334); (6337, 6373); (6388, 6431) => -1.8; 11.2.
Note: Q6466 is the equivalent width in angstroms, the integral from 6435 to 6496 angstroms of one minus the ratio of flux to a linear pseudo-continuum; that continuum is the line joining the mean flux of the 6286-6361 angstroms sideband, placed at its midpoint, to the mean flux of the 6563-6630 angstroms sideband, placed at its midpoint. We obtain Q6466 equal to 0.8 angstroms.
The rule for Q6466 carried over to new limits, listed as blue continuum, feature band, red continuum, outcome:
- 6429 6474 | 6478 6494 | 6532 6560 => 0.5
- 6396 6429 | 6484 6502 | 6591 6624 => 0.5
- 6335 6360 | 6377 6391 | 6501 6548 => 0.5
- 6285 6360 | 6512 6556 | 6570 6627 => 1.3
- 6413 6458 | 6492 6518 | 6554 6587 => 0.9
